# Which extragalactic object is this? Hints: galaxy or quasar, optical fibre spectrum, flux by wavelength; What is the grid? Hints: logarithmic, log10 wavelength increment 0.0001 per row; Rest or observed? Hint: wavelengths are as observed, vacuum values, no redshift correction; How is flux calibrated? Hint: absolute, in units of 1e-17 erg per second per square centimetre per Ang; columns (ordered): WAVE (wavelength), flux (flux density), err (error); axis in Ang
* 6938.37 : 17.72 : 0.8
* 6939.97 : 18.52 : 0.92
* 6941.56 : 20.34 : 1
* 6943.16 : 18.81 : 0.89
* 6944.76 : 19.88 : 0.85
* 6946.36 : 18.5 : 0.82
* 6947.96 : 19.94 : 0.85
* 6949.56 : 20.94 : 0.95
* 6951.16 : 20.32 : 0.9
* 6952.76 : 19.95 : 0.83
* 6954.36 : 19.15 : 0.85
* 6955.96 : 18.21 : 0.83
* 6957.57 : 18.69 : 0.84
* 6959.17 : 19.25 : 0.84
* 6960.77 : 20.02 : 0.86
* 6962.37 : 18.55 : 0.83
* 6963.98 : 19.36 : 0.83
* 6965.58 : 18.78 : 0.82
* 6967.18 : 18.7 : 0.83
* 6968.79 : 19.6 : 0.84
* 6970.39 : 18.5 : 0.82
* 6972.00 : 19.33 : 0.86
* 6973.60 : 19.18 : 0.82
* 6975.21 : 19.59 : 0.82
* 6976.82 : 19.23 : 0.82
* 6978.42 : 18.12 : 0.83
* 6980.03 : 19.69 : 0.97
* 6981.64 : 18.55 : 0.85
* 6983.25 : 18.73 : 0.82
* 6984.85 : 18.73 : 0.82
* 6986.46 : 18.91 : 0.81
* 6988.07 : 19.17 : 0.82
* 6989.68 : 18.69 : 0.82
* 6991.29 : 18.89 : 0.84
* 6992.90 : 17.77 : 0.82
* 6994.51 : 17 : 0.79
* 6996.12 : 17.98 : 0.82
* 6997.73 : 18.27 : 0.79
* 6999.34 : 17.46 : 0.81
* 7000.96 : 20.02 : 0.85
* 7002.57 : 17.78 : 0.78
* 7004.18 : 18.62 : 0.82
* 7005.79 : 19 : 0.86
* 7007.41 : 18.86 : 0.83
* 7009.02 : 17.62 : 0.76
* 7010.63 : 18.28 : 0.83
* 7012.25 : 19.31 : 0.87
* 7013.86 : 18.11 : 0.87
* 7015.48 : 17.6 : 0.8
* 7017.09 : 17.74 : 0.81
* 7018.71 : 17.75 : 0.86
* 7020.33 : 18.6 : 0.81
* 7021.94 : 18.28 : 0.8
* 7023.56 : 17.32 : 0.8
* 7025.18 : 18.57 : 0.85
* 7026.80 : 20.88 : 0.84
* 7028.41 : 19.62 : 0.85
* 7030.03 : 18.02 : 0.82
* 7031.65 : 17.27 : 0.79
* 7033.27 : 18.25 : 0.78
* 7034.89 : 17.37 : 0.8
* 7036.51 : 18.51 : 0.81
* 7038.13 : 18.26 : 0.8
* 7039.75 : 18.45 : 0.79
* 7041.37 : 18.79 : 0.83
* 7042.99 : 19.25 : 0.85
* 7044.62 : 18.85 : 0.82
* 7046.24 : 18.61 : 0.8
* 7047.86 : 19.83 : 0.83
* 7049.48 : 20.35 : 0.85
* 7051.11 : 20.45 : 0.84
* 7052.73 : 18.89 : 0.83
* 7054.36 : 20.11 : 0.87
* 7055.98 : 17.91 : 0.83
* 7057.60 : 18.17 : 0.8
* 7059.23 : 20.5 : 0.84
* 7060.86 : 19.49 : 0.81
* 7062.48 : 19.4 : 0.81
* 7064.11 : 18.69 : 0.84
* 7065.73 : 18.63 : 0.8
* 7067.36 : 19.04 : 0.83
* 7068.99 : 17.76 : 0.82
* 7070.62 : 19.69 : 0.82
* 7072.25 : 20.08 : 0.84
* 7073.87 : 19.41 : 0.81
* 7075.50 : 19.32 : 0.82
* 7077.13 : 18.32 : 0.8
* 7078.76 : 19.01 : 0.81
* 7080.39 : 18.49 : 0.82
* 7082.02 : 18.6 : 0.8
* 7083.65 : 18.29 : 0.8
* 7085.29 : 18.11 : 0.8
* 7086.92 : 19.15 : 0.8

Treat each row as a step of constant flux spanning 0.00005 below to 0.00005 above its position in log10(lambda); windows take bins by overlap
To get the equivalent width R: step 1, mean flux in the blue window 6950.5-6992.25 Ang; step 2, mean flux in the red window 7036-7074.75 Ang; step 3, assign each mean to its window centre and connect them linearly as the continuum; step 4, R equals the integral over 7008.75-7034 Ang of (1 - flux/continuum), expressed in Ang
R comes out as 1.0 Ang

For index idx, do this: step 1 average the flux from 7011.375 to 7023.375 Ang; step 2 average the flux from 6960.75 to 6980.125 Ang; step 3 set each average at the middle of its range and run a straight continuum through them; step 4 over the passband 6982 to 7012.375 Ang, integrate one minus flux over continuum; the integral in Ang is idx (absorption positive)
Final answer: 0.13 Ang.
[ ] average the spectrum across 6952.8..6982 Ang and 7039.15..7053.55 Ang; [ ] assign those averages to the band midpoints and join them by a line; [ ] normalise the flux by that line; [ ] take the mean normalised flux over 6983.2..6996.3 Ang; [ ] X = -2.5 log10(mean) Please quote 0.039 mag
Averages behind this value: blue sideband 19.1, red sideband 19.3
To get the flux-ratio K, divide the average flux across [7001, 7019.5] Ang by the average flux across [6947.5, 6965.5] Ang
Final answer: 0.94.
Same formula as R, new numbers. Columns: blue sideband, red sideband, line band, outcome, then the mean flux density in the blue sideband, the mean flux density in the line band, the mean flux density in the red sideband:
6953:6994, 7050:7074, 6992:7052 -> 1.8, 18.9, 18.5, 19.2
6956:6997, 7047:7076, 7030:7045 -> 0.7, 18.8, 18.3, 19.3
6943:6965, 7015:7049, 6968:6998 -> 0.5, 19.4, 18.7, 18.5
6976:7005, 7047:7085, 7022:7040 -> 0.4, 18.5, 18.4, 19.1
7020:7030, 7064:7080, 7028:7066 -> 0.0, 18.8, 18.9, 19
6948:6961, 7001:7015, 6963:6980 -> 0.2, 19.6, 19.1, 18.5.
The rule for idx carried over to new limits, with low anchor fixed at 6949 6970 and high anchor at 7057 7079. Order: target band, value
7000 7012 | 0.4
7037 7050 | 0.1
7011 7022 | 0.6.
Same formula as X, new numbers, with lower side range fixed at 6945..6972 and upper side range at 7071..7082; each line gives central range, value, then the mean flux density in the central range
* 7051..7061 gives -0.01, 19.3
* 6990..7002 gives 0.06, 18.2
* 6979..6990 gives 0.02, 18.9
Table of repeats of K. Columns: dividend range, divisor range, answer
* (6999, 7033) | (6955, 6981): 0.97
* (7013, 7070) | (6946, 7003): 0.99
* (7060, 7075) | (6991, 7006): 1.05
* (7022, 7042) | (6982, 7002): 1.00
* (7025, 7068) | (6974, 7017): 1.02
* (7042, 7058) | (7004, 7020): 1.05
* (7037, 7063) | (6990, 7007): 1.05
